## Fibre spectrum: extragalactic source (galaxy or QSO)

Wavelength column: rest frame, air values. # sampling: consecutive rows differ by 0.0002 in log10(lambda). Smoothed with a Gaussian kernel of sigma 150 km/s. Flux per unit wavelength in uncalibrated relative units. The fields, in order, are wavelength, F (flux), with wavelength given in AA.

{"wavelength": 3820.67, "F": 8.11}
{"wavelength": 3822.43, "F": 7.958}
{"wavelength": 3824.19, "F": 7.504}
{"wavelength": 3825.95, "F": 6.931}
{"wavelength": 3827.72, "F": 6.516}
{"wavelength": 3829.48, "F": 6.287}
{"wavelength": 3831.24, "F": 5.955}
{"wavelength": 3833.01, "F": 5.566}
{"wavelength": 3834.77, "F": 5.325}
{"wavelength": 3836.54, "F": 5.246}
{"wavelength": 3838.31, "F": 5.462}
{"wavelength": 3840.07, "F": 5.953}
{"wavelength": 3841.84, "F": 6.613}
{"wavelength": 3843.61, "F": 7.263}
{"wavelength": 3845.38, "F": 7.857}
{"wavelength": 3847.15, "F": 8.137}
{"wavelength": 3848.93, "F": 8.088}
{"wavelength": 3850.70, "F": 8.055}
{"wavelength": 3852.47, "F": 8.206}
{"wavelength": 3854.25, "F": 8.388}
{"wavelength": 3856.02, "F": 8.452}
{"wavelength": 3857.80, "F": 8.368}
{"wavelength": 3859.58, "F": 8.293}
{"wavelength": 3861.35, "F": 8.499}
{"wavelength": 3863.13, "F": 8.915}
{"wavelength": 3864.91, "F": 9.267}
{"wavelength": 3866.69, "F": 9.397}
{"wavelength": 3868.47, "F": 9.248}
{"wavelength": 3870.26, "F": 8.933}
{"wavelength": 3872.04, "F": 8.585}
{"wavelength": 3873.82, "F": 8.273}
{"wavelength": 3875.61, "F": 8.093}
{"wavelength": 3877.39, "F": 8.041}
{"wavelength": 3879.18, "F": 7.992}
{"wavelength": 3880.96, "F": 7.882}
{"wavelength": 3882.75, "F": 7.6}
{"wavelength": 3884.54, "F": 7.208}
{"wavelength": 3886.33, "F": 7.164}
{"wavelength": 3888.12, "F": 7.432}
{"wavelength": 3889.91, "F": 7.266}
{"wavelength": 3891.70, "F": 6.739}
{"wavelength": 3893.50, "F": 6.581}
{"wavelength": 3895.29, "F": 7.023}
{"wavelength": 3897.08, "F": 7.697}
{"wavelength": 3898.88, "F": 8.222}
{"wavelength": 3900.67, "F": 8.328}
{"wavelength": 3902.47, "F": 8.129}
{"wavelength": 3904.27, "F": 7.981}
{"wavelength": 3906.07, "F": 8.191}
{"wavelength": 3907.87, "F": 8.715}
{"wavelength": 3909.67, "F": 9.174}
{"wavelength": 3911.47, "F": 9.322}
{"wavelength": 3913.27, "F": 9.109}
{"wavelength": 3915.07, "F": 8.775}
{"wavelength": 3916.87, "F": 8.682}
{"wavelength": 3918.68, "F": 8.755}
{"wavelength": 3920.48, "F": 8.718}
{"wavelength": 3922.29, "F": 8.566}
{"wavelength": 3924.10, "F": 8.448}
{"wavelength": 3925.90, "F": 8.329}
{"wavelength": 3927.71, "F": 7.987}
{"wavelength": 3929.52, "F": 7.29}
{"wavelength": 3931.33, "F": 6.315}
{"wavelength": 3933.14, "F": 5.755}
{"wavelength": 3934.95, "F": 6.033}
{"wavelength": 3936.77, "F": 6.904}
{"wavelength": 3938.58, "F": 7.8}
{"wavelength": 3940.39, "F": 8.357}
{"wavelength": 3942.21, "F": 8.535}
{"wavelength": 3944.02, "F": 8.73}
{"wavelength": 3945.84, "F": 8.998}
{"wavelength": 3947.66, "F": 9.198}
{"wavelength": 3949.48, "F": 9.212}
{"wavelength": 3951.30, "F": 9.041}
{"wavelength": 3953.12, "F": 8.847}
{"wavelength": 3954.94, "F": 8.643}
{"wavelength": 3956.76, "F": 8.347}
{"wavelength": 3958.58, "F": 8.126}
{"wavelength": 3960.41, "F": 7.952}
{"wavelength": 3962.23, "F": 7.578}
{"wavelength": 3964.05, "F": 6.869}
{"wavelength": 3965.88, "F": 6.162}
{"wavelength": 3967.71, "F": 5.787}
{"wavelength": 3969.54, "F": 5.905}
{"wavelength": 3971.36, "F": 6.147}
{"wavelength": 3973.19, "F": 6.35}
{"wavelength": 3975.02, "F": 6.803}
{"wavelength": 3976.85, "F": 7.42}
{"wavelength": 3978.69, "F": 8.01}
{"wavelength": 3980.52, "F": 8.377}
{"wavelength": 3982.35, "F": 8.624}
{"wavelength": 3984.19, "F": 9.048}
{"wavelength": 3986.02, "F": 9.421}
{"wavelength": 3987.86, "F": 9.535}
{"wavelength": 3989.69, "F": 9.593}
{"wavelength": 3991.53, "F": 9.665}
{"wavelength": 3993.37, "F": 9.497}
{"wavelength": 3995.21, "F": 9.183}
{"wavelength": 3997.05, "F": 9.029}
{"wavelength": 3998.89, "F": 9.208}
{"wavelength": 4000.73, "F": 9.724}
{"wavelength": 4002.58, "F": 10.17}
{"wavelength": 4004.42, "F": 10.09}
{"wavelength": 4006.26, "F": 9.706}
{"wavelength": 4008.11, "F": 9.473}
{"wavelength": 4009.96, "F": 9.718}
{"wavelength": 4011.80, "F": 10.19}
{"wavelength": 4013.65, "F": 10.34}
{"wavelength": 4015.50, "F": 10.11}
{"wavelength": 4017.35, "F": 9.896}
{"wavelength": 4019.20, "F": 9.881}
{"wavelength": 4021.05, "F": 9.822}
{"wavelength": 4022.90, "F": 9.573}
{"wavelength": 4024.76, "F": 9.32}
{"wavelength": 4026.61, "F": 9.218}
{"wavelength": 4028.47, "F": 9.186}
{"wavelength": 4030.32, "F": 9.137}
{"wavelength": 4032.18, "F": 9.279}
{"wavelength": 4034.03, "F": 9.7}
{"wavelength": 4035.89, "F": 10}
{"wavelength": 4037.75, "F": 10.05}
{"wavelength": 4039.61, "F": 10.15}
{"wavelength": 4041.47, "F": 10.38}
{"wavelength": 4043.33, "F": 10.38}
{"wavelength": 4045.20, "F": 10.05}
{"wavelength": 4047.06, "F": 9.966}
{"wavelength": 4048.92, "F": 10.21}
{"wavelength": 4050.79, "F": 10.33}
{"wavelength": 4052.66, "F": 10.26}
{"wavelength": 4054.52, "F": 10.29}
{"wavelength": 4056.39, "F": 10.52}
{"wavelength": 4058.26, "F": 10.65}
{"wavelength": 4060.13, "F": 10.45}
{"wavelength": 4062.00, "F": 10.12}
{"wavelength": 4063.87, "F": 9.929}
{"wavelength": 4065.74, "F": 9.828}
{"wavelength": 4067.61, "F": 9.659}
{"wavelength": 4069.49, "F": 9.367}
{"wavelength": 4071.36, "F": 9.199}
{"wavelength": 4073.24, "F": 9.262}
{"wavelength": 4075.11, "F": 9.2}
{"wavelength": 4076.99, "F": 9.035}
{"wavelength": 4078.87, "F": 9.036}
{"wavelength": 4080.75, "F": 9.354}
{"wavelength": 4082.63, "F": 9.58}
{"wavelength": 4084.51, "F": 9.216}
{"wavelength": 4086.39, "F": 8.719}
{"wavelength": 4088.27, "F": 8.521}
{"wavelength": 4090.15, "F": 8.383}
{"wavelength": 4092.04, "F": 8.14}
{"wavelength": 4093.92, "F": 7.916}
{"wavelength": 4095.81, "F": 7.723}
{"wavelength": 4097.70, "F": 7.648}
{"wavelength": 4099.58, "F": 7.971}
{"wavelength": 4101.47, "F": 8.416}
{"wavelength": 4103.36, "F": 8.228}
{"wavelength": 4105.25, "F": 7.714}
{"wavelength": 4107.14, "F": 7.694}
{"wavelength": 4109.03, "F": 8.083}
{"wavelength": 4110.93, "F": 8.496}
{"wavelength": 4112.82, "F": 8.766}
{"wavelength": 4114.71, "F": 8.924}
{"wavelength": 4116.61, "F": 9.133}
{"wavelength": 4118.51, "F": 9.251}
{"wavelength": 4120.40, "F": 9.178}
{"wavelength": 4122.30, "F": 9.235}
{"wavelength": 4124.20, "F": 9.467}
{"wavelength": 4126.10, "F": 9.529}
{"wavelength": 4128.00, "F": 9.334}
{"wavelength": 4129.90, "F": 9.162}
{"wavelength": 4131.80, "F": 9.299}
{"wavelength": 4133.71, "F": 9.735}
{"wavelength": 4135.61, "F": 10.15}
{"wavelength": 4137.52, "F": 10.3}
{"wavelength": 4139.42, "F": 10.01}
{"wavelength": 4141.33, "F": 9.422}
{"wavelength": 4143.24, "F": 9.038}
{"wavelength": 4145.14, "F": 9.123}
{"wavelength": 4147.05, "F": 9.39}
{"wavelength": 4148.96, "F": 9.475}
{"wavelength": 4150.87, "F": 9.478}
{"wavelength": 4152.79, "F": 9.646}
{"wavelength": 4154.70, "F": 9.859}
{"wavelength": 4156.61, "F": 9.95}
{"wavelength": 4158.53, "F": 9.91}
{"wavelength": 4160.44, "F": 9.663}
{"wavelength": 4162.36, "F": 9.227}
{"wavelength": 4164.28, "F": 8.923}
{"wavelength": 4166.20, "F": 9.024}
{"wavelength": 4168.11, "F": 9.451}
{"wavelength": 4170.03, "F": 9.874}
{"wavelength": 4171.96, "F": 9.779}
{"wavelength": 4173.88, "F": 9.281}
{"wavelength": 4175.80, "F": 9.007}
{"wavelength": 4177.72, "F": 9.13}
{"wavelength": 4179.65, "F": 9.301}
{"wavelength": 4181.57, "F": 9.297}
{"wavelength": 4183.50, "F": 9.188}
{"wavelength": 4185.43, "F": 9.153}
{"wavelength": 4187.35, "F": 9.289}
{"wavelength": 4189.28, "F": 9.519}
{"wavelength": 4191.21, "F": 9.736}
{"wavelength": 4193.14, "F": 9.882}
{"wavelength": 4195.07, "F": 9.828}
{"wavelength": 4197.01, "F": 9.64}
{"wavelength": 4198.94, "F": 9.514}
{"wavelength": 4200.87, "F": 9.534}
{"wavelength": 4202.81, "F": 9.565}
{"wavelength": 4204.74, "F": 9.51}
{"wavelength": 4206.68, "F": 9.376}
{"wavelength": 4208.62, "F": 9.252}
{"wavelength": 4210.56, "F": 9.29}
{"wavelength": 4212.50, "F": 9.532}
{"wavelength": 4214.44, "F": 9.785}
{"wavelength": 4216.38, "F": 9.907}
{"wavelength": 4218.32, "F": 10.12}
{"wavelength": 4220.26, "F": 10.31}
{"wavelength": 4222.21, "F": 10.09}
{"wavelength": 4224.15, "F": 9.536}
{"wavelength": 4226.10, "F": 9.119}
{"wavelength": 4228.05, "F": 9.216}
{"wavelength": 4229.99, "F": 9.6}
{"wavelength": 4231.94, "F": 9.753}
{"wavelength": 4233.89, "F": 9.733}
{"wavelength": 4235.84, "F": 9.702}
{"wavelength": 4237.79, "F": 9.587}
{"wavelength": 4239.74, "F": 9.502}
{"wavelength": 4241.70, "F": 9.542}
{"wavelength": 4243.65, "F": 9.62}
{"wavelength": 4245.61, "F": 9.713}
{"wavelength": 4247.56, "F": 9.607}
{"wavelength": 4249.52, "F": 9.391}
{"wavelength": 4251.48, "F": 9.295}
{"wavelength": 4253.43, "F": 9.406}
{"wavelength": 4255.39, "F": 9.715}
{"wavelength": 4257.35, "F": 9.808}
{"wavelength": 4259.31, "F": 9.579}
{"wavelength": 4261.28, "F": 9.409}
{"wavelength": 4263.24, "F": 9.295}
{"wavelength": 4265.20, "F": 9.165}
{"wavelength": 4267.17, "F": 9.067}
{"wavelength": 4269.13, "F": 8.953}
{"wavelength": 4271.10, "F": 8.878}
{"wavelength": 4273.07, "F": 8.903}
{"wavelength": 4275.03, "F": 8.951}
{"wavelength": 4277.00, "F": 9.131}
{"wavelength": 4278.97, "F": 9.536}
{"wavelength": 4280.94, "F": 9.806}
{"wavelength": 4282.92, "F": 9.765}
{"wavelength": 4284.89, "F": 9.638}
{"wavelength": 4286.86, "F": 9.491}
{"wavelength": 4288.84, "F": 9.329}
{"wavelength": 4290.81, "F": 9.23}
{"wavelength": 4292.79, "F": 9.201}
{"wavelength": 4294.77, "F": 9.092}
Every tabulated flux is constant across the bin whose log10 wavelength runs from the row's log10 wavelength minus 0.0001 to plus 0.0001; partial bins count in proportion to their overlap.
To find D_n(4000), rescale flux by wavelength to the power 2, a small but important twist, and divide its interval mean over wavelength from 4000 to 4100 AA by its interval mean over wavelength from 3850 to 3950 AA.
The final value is 1.27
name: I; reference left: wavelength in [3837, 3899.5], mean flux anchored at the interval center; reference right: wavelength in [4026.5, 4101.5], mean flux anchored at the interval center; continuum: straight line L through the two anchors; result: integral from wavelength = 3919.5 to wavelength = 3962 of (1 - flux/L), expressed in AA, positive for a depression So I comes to 1.76 AA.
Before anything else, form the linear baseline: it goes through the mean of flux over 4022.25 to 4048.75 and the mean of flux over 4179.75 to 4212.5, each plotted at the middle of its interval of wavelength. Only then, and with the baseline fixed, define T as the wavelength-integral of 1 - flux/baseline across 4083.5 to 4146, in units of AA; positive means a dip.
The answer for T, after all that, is 5.0 AA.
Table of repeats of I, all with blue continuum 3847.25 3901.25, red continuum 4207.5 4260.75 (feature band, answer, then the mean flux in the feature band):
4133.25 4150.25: -0.7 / 9.63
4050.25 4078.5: -3.1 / 9.85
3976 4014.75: -3.4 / 9.34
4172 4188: 0.2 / 9.24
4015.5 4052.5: -4.5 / 9.83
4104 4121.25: 1.0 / 8.57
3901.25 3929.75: -1.0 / 8.54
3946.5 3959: -0.6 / 8.8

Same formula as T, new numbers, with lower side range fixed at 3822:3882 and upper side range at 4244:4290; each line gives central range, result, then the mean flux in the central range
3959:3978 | 3.2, 6.75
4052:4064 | -2.6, 10.3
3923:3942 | 1.4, 7.38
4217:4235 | -1.0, 9.72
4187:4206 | -1.1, 9.61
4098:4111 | 1.0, 8.04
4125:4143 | -1.6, 9.63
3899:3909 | -0.5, 8.28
